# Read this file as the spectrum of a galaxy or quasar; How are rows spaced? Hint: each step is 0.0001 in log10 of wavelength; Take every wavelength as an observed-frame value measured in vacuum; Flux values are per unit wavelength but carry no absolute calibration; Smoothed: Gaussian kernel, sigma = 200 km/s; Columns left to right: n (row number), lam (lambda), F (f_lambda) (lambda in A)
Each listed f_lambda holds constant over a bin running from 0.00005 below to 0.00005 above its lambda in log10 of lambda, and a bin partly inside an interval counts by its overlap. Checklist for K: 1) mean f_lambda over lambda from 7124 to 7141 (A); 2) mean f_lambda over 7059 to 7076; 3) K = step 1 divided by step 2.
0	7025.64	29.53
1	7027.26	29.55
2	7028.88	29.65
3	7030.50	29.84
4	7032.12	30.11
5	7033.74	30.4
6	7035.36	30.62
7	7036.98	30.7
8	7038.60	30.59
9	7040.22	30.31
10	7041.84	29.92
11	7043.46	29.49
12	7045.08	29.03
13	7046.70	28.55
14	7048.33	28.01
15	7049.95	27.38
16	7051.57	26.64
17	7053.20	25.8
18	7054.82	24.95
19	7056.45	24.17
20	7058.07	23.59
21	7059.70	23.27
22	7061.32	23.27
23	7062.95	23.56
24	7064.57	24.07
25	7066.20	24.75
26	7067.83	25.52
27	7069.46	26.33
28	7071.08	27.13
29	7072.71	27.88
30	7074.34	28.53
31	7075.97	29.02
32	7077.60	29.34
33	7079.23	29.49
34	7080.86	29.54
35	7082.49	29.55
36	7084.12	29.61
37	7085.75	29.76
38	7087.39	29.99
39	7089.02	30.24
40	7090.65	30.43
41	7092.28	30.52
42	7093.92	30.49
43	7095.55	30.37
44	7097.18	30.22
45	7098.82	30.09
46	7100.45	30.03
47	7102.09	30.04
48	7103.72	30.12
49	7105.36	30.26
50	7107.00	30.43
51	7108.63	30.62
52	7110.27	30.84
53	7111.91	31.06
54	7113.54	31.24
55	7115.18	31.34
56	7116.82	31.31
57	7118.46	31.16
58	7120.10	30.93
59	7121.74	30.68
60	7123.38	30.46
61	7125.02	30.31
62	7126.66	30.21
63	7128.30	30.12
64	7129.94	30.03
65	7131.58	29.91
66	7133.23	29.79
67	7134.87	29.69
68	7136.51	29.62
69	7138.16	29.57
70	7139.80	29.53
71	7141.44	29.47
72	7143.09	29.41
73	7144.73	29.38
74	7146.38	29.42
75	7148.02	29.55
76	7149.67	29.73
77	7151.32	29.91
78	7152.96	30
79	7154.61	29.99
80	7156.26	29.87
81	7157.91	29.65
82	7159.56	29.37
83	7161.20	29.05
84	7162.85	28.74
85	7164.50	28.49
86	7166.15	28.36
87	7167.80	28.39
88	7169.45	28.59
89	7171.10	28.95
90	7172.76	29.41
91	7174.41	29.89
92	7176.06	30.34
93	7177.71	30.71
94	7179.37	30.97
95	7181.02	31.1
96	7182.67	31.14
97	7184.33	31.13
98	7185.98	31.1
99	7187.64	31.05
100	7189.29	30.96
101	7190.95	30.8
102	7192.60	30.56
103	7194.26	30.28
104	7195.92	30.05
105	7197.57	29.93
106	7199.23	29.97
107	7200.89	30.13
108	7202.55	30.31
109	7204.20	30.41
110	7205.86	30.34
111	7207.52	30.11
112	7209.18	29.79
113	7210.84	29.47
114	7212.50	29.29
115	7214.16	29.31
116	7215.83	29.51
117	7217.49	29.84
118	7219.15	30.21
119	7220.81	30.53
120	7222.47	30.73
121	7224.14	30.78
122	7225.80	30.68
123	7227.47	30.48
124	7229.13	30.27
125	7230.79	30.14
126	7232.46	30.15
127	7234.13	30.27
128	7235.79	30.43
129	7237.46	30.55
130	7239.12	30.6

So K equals 1.17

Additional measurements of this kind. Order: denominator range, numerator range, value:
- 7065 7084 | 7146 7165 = 1.06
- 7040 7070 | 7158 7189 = 1.14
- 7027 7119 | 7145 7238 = 1.04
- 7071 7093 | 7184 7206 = 1.04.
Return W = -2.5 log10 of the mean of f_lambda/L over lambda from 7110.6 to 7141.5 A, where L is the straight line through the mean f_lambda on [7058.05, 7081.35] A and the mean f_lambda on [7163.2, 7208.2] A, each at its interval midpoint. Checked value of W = -0.08 mag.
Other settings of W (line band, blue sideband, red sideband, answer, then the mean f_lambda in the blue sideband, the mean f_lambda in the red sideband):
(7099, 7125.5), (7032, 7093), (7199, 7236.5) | -0.075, 27.9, 30.1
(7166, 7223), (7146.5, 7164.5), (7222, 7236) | -0.004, 29.5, 30.4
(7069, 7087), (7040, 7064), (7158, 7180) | -0.068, 26.4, 29.3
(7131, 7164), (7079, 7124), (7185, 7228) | 0.028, 30.4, 30.3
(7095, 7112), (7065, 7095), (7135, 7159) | -0.047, 28.7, 29.6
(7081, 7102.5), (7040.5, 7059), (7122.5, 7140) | -0.056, 27.1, 29.9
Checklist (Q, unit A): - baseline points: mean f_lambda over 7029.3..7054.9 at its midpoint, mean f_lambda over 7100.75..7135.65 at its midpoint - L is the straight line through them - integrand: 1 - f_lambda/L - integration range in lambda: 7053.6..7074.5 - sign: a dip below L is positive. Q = 3.1 A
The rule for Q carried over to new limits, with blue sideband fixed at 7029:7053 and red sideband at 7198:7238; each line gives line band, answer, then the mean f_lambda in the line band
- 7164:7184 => 0.1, 29.7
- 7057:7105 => 2.2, 28.2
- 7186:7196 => -0.2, 30.7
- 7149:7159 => 0.0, 29.8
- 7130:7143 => 0.0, 29.7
